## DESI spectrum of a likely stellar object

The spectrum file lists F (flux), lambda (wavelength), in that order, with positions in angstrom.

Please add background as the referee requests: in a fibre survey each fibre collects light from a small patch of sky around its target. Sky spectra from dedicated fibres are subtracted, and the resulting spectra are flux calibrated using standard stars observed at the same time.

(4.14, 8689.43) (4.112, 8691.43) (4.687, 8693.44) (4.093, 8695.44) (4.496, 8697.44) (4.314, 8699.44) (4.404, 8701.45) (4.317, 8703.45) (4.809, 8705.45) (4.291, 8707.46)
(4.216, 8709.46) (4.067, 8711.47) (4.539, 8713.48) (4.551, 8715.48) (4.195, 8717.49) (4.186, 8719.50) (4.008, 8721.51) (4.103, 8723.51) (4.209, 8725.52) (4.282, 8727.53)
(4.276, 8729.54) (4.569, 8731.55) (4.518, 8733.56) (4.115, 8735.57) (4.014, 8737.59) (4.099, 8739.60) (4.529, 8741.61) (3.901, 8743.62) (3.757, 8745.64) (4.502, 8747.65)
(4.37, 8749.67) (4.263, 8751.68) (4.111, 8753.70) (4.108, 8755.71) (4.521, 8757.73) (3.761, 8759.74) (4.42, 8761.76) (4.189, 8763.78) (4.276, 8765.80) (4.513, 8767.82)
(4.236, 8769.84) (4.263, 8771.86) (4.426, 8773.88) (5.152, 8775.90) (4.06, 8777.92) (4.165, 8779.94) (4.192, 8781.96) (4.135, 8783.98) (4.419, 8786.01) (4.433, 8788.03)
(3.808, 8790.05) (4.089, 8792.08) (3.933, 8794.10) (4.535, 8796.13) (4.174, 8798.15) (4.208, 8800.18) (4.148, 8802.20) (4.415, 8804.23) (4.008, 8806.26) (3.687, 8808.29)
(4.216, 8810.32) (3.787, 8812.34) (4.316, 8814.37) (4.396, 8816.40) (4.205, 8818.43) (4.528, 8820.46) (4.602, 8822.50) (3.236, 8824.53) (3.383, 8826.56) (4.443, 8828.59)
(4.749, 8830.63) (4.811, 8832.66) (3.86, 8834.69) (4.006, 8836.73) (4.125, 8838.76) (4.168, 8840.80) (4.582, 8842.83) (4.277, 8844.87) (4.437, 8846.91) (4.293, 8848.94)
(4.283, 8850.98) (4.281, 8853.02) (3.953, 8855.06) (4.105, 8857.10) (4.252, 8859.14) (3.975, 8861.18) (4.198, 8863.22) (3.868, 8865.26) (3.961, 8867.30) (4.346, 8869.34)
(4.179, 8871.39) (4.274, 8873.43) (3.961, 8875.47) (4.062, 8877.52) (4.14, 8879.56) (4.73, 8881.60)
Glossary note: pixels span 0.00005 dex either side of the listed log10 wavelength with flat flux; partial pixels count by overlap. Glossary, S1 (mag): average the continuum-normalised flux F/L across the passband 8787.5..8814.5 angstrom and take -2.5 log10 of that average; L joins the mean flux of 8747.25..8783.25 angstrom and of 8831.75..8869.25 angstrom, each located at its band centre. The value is 0.04 mag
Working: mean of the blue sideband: 4.3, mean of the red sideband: 4.19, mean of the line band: 4.11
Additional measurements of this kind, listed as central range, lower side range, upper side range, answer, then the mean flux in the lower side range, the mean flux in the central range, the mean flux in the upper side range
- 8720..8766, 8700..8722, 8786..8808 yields 0.015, 4.33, 4.21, 4.17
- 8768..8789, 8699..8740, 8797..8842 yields -0.035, 4.29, 4.35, 4.16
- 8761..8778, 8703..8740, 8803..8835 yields -0.045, 4.28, 4.41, 4.17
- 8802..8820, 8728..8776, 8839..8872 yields 0.022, 4.27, 4.14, 4.19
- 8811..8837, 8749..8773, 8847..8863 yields 0.005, 4.25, 4.18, 4.18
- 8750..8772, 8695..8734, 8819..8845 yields 0.009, 4.32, 4.24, 4.21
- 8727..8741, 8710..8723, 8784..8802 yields -0.009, 4.25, 4.27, 4.19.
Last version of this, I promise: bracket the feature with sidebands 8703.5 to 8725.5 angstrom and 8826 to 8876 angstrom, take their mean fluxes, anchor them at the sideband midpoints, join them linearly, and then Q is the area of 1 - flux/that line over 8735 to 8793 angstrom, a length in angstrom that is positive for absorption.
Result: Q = 0.32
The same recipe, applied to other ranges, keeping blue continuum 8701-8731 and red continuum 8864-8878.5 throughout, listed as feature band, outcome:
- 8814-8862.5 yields -0.94 angstrom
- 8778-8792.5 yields 0.12 angstrom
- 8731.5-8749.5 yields 0.24 angstrom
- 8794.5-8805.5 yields -0.21 angstrom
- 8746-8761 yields 0.12 angstrom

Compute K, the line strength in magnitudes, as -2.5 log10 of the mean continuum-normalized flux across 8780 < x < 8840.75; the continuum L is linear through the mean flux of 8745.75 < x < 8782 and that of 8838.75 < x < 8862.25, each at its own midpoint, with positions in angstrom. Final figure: 0.02 mag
